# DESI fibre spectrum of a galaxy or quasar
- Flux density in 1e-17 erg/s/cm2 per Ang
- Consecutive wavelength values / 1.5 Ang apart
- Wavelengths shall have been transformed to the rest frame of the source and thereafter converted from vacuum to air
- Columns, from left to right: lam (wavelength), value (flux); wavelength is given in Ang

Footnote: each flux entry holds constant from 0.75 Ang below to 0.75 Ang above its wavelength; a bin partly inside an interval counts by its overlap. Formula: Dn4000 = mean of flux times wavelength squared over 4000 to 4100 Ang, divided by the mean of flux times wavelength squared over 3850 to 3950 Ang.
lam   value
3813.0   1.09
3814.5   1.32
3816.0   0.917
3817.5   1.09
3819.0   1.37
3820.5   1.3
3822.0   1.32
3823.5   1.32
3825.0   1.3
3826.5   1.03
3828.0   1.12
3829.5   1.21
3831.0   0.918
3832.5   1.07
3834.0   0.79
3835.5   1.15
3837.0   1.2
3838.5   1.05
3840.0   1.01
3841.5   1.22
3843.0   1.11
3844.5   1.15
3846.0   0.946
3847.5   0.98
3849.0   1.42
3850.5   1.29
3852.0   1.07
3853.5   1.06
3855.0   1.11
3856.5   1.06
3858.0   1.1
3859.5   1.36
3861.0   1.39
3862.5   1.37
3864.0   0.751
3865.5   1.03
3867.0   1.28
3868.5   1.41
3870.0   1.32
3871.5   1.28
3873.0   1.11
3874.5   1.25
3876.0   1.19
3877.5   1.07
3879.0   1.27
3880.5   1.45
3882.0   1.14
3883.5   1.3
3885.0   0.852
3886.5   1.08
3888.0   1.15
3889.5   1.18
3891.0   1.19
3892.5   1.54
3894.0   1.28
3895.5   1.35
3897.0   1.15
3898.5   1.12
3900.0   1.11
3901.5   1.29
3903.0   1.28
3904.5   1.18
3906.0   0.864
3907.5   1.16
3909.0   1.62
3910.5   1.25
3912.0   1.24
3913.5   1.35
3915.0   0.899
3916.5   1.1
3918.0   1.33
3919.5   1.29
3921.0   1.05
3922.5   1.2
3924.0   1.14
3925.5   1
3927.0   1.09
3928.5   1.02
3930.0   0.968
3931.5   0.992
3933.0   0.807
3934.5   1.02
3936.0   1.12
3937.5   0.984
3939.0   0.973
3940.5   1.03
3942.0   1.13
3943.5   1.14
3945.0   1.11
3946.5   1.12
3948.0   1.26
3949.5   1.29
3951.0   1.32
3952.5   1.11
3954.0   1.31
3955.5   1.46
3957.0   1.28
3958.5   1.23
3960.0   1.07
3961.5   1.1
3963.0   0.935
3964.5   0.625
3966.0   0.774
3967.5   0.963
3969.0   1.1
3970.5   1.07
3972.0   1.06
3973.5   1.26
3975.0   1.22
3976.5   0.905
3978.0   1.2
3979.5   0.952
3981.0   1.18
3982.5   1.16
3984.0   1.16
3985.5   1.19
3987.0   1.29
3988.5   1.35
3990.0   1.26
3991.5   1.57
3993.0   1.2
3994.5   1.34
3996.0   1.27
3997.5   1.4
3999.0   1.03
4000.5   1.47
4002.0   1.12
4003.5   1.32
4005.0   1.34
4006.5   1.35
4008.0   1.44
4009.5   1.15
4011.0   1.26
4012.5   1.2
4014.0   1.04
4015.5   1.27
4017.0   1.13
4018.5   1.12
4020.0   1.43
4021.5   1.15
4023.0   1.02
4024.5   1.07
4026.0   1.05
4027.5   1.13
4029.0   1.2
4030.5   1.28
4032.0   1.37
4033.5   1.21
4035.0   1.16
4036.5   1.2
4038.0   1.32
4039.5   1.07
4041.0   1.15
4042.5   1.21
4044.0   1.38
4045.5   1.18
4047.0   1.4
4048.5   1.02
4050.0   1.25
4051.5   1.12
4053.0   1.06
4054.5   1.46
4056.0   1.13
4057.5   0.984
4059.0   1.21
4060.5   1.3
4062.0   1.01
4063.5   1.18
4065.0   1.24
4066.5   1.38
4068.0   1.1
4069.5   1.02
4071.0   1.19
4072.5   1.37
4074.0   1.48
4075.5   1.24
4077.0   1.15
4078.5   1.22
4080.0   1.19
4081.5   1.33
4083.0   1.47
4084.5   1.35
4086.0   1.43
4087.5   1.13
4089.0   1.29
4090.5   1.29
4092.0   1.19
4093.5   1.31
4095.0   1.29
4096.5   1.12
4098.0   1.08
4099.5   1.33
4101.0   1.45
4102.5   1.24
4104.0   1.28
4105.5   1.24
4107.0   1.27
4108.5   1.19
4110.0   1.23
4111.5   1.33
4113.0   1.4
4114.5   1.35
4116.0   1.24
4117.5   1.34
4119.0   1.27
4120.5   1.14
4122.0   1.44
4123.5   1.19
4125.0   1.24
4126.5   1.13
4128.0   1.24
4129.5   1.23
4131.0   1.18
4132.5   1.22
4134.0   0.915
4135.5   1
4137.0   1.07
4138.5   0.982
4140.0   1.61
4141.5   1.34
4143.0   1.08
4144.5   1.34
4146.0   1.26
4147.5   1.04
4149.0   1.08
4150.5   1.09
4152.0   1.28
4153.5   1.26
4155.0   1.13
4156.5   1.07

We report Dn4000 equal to 1.1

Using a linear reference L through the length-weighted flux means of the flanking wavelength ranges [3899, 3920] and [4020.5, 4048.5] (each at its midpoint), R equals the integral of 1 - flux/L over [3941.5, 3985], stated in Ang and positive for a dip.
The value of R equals 3.0 Ang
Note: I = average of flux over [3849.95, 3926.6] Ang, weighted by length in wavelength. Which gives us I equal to 1.19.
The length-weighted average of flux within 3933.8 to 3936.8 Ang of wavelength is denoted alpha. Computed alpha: 1.07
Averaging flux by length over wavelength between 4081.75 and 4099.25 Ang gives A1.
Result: 1.27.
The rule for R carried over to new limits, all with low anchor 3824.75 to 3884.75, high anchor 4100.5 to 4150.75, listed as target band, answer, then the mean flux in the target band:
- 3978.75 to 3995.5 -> -0.7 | 1.24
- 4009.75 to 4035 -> 0.3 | 1.18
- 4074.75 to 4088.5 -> -0.7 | 1.28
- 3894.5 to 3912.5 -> -0.8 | 1.22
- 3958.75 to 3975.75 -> 2.3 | 1.02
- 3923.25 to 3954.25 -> 2.3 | 1.09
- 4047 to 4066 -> 0.5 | 1.18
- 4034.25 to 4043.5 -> 0.1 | 1.19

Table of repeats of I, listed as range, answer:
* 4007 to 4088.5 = 1.22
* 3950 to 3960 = 1.27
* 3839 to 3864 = 1.15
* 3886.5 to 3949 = 1.15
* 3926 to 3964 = 1.11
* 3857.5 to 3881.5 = 1.23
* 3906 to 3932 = 1.15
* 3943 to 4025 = 1.18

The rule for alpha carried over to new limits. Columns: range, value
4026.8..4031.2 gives 1.2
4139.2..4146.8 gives 1.32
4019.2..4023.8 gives 1.2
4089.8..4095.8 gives 1.27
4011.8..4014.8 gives 1.12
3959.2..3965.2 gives 0.938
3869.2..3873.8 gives 1.24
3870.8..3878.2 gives 1.18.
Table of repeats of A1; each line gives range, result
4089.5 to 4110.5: 1.25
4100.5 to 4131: 1.27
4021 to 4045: 1.19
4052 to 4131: 1.25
